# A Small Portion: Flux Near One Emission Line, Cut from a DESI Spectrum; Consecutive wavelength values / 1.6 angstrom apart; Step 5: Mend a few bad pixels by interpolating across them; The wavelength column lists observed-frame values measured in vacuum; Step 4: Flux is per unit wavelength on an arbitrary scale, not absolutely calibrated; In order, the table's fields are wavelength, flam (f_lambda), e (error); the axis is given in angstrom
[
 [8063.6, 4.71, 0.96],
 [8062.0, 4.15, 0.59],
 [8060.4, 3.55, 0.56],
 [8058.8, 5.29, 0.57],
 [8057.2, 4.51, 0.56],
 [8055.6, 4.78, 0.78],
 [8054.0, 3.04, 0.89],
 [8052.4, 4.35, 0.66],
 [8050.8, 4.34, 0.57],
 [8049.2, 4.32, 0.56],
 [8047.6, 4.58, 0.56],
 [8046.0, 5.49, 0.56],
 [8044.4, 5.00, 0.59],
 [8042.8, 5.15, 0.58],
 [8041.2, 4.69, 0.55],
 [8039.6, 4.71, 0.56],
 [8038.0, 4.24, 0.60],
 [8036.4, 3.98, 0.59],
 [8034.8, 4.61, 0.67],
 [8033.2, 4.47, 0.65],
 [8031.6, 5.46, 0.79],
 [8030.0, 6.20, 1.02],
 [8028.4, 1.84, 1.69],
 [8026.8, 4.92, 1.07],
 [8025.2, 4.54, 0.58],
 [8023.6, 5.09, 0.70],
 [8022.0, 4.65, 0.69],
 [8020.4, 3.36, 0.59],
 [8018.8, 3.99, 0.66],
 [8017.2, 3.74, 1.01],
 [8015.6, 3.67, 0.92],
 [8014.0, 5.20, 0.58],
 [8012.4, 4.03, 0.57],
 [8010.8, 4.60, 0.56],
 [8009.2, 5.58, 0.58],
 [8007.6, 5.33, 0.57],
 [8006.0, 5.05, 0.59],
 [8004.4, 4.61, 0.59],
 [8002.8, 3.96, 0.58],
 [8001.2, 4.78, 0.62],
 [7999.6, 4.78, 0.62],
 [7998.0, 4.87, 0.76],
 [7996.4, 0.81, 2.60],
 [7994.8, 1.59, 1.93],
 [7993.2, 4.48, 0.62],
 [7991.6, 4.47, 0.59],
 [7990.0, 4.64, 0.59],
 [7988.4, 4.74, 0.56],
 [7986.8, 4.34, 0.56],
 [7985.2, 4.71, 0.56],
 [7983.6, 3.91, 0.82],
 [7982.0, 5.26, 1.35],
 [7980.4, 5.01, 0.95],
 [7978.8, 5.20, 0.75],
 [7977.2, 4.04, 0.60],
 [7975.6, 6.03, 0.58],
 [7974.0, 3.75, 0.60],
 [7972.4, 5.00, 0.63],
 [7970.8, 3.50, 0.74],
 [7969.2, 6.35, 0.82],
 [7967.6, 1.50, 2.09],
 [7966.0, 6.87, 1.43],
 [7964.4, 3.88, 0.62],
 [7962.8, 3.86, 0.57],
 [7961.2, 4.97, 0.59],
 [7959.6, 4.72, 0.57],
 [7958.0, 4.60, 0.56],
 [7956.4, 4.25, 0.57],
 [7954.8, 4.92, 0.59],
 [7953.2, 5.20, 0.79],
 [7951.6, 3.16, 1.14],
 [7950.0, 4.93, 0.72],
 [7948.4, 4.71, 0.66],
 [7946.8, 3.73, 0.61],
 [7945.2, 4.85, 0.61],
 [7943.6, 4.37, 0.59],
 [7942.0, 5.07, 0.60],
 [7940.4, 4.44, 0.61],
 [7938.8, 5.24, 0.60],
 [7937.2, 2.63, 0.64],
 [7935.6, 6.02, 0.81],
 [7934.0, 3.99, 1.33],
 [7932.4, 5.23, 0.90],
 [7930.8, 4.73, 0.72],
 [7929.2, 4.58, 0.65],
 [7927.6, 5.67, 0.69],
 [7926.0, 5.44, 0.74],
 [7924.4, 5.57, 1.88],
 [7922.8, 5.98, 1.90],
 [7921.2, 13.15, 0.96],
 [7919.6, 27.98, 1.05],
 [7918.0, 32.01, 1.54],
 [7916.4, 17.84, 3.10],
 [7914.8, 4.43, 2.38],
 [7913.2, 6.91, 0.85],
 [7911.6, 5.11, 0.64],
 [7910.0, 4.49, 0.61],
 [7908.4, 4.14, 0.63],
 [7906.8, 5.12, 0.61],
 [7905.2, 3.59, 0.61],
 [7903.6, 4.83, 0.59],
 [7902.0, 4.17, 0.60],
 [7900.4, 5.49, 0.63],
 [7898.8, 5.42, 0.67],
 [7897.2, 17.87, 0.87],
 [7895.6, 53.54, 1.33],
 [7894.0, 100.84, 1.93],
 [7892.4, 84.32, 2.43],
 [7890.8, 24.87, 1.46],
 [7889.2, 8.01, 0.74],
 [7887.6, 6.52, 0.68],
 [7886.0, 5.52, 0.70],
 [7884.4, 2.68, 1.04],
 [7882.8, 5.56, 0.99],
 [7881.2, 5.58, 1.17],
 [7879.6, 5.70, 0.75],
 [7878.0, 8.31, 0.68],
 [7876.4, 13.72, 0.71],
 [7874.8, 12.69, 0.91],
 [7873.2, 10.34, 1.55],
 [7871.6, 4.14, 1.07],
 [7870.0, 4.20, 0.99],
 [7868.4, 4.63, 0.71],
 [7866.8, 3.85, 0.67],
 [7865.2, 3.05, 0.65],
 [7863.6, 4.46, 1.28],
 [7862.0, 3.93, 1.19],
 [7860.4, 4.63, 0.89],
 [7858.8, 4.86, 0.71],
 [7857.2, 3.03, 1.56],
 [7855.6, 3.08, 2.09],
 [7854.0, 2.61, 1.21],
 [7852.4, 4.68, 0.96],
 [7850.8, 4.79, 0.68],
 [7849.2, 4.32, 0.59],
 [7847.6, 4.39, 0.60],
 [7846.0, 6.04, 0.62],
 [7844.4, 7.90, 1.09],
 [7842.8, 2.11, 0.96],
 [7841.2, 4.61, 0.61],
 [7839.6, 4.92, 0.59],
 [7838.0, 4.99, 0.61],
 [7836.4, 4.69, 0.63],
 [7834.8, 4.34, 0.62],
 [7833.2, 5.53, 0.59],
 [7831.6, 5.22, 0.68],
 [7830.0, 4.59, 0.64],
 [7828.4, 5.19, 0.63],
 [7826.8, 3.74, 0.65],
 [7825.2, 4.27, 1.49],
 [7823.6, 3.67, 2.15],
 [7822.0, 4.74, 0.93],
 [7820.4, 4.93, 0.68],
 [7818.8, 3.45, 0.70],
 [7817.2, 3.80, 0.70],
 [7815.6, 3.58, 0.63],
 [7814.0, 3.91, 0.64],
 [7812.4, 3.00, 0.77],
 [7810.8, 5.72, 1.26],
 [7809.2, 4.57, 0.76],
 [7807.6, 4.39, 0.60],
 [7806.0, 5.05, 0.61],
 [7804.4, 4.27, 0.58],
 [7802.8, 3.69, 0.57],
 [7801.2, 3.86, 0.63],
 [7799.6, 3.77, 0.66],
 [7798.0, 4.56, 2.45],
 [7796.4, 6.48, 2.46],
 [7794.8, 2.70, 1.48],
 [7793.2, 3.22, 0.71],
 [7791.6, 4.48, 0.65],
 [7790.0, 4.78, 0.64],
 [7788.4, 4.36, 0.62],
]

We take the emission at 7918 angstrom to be [N II] 6583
